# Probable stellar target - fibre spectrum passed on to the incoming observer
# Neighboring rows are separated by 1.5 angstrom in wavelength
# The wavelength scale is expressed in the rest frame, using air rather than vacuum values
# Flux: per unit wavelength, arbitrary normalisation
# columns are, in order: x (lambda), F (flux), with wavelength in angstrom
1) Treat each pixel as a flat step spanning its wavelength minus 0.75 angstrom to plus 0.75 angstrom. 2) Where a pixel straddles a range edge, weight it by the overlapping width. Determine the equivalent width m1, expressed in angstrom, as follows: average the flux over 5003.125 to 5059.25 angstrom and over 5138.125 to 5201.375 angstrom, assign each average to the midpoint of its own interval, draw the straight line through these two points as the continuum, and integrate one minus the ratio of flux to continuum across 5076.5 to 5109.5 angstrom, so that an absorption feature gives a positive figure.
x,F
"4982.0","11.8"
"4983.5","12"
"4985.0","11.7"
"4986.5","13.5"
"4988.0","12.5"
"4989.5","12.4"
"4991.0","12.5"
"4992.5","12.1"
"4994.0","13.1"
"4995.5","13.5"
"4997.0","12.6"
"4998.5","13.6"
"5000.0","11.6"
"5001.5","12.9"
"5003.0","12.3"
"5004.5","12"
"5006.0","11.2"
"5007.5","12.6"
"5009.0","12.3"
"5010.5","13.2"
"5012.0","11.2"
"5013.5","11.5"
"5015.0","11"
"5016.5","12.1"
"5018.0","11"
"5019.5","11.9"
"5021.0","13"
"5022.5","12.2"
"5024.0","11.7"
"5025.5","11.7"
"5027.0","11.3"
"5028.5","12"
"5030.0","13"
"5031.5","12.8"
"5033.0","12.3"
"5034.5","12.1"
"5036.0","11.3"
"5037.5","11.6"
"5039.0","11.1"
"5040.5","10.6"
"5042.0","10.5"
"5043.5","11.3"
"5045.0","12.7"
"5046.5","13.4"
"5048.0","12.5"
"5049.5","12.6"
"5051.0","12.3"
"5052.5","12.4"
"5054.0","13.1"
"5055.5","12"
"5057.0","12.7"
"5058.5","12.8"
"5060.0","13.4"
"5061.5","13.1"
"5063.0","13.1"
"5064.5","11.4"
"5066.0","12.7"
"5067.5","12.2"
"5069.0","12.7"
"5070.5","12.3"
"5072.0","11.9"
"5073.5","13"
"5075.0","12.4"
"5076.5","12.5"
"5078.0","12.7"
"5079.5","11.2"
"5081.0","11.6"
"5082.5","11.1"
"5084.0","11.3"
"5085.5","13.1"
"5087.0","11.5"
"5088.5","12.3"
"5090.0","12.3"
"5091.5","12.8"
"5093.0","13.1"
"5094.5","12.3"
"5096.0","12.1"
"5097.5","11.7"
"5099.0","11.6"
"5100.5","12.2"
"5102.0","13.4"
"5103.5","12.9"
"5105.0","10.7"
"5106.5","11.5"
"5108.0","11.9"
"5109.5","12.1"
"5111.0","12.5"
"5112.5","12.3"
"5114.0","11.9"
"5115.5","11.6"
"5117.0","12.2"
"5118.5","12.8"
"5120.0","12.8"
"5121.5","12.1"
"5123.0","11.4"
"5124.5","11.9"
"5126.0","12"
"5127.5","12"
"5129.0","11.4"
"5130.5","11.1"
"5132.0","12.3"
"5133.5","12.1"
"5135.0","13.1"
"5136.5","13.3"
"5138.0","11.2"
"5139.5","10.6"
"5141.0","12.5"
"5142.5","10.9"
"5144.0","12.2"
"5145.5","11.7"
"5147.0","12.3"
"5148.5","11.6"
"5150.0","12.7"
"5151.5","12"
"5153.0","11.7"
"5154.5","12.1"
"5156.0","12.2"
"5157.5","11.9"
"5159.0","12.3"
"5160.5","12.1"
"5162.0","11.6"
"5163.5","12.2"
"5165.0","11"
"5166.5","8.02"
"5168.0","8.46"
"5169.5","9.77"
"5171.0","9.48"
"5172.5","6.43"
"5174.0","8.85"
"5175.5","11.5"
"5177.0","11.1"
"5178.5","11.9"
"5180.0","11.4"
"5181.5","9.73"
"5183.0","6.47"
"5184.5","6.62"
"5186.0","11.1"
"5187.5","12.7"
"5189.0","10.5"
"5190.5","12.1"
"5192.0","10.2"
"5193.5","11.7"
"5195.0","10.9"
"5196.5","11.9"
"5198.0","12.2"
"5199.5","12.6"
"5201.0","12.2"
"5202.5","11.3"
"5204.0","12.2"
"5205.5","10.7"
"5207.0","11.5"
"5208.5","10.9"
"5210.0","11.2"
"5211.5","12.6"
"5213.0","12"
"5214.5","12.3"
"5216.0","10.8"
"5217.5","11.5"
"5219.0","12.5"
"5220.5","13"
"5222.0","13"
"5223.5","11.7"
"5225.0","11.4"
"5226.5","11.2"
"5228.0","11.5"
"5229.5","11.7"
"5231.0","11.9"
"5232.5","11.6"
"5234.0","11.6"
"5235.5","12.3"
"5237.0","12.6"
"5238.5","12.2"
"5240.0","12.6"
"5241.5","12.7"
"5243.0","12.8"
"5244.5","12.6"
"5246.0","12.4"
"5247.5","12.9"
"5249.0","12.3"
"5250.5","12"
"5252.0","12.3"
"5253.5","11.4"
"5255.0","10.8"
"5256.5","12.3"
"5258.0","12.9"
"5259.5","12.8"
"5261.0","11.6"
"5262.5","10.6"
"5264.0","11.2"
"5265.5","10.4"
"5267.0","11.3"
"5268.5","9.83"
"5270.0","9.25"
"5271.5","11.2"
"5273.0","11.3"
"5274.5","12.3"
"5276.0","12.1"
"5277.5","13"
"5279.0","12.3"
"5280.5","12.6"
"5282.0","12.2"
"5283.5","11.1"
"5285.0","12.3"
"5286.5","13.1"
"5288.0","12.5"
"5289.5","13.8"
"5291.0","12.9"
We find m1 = -1.5 angstrom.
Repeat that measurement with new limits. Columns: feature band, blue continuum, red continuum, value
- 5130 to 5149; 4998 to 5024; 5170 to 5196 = -2.3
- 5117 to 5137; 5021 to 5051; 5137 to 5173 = -1.4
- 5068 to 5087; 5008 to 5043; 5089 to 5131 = -0.2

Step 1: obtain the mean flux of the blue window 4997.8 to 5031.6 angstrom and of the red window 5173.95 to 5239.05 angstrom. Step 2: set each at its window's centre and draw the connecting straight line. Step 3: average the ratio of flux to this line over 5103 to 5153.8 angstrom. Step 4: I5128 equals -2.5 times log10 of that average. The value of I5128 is -0.03 mag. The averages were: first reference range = 12.1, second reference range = 11.4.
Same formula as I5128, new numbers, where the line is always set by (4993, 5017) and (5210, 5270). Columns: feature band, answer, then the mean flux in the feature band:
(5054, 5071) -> -0.04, 12.6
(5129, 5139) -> 0.00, 12.1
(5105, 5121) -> 0.00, 12.1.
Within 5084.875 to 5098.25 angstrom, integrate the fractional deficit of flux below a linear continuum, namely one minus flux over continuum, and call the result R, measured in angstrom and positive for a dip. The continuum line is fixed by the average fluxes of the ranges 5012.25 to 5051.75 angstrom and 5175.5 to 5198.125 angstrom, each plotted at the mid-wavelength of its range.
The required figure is -1.07 angstrom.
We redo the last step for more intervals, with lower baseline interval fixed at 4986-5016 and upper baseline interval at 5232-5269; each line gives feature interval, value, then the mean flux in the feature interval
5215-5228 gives 0.1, 11.9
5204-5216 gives 0.4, 11.6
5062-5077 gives -0.2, 12.4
